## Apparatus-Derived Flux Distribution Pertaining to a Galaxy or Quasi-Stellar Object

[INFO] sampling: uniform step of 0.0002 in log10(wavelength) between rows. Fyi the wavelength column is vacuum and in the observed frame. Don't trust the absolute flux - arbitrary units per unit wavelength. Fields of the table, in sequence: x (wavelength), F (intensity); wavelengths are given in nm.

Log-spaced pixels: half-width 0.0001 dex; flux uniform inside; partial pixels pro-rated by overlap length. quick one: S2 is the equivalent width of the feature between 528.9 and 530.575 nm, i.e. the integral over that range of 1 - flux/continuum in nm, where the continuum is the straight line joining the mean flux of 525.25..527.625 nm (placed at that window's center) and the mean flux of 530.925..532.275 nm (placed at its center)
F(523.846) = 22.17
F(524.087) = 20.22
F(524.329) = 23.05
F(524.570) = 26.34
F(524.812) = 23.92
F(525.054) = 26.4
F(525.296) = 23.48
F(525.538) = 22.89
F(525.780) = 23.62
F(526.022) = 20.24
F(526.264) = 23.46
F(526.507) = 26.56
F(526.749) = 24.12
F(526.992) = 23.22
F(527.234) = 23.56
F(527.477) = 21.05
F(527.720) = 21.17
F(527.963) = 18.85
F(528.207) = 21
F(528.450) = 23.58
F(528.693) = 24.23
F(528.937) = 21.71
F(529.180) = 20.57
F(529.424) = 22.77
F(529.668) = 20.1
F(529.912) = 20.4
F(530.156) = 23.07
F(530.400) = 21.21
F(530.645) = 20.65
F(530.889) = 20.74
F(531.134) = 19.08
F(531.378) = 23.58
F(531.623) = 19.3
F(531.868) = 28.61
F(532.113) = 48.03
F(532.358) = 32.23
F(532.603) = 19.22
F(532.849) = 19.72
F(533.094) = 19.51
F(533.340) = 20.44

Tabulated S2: 0.29 nm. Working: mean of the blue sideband 23.2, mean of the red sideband 27.4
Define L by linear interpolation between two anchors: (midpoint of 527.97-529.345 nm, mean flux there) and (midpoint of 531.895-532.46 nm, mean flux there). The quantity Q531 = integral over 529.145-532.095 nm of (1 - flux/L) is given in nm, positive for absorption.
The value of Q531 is 0.80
